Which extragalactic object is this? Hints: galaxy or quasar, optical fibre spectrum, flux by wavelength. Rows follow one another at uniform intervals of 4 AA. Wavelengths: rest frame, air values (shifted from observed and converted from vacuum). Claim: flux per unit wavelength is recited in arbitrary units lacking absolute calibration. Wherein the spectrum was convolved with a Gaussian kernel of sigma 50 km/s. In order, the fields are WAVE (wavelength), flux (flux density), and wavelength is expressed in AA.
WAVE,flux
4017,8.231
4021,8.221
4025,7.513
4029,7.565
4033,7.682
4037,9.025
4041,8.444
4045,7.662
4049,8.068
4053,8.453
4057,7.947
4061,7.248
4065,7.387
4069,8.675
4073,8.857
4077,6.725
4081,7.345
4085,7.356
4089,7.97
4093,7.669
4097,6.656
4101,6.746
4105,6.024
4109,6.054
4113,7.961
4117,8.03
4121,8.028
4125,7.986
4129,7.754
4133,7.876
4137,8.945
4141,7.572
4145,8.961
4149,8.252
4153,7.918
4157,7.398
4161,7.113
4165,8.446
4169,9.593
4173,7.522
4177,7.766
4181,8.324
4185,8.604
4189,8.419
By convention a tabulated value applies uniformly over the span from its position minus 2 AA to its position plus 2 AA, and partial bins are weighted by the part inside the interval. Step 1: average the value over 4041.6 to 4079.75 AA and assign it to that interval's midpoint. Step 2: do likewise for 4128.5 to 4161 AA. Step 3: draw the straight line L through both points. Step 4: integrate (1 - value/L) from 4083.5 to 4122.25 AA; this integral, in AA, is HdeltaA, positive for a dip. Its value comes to 3.6 AA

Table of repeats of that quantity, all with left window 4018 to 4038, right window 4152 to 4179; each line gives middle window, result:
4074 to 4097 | 1.6 AA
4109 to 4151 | -0.4 AA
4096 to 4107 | 2.1 AA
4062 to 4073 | -0.2 AA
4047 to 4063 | 0.1 AA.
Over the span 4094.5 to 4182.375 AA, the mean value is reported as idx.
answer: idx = 7.76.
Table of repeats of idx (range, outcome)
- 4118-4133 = 7.92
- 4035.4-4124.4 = 7.65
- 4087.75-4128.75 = 7.32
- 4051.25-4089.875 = 7.79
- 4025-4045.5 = 8.05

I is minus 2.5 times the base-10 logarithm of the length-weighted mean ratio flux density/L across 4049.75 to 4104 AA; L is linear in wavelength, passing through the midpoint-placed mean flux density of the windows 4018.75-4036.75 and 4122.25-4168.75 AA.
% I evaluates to 0.050 mag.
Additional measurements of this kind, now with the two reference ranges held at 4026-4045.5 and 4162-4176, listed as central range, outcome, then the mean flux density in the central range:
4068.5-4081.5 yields 0.04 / 7.88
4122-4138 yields 0.03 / 8.08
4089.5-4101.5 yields 0.15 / 7.18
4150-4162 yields 0.10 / 7.57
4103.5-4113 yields 0.27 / 6.44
